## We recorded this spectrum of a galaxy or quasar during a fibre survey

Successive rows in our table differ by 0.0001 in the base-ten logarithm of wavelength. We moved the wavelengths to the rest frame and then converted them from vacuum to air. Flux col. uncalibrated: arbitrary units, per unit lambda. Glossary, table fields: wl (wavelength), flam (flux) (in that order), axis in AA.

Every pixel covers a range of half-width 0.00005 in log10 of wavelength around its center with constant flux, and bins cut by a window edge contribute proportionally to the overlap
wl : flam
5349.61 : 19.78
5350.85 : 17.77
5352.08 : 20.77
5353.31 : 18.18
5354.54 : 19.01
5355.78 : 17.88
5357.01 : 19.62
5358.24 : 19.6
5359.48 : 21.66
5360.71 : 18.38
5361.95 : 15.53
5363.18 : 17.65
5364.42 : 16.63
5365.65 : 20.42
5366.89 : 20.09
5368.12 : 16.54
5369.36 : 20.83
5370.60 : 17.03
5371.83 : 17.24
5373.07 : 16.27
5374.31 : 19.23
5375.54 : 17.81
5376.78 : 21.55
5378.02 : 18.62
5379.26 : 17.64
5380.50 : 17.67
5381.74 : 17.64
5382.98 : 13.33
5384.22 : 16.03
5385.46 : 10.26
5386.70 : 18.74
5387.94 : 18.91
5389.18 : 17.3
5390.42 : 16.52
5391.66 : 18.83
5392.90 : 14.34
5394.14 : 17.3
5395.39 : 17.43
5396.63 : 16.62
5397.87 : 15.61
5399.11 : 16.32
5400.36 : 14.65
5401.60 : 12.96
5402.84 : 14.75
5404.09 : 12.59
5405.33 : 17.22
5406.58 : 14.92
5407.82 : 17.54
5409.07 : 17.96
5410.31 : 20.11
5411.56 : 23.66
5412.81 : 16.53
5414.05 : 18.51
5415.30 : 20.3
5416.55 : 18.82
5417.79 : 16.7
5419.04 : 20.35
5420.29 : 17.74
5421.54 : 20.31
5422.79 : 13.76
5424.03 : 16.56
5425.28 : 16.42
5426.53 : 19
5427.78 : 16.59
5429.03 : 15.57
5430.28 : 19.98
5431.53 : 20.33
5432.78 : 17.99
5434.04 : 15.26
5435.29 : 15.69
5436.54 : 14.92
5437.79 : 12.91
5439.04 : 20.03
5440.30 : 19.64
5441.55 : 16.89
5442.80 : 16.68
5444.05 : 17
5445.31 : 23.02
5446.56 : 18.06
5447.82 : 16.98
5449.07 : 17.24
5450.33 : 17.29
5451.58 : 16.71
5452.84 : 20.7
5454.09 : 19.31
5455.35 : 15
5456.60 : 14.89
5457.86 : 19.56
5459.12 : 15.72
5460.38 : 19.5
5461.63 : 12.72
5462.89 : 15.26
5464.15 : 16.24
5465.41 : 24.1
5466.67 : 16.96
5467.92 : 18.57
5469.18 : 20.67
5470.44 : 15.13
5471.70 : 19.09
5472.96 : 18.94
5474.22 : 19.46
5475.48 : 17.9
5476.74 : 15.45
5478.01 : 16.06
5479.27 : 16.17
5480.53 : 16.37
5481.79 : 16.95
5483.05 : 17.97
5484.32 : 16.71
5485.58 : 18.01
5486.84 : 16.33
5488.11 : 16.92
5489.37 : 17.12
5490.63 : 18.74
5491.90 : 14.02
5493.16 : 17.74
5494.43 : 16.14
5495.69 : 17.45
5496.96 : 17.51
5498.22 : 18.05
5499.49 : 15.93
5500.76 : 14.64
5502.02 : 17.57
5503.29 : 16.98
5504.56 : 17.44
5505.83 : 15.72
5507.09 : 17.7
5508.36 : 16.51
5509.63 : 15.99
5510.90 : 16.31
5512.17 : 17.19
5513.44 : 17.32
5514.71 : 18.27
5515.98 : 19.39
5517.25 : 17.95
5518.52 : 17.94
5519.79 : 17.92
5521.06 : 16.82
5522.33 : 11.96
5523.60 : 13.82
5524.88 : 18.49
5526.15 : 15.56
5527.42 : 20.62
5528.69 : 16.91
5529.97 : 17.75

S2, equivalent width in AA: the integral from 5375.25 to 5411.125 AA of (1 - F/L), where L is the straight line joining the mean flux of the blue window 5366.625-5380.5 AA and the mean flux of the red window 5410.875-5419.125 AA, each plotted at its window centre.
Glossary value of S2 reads 4.1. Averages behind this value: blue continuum 18.4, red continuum 19.2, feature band 16.6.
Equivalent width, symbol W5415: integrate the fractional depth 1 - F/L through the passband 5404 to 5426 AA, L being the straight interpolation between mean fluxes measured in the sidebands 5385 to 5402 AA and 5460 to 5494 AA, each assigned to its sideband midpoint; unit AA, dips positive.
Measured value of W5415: -1.9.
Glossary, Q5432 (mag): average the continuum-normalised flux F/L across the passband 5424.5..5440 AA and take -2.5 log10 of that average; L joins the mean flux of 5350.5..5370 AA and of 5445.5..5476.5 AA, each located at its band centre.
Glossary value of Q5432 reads 0.06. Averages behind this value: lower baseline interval 18.8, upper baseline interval 17.8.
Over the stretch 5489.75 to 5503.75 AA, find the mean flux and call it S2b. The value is 16.8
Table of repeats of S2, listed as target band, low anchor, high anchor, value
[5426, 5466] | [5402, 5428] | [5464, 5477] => 1.4 AA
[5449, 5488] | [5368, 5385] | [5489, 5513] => -1.0 AA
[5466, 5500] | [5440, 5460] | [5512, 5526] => 0.2 AA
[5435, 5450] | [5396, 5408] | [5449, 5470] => -0.4 AA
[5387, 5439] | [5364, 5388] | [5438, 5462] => 1.6 AA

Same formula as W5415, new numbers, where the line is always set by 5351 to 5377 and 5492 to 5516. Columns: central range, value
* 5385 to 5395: 0.9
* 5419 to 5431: 0.2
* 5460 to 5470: -0.3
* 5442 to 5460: -0.2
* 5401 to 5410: 1.2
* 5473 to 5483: 0.1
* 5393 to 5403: 1.4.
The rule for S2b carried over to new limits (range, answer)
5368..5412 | 17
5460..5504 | 17.2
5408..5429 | 18.2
